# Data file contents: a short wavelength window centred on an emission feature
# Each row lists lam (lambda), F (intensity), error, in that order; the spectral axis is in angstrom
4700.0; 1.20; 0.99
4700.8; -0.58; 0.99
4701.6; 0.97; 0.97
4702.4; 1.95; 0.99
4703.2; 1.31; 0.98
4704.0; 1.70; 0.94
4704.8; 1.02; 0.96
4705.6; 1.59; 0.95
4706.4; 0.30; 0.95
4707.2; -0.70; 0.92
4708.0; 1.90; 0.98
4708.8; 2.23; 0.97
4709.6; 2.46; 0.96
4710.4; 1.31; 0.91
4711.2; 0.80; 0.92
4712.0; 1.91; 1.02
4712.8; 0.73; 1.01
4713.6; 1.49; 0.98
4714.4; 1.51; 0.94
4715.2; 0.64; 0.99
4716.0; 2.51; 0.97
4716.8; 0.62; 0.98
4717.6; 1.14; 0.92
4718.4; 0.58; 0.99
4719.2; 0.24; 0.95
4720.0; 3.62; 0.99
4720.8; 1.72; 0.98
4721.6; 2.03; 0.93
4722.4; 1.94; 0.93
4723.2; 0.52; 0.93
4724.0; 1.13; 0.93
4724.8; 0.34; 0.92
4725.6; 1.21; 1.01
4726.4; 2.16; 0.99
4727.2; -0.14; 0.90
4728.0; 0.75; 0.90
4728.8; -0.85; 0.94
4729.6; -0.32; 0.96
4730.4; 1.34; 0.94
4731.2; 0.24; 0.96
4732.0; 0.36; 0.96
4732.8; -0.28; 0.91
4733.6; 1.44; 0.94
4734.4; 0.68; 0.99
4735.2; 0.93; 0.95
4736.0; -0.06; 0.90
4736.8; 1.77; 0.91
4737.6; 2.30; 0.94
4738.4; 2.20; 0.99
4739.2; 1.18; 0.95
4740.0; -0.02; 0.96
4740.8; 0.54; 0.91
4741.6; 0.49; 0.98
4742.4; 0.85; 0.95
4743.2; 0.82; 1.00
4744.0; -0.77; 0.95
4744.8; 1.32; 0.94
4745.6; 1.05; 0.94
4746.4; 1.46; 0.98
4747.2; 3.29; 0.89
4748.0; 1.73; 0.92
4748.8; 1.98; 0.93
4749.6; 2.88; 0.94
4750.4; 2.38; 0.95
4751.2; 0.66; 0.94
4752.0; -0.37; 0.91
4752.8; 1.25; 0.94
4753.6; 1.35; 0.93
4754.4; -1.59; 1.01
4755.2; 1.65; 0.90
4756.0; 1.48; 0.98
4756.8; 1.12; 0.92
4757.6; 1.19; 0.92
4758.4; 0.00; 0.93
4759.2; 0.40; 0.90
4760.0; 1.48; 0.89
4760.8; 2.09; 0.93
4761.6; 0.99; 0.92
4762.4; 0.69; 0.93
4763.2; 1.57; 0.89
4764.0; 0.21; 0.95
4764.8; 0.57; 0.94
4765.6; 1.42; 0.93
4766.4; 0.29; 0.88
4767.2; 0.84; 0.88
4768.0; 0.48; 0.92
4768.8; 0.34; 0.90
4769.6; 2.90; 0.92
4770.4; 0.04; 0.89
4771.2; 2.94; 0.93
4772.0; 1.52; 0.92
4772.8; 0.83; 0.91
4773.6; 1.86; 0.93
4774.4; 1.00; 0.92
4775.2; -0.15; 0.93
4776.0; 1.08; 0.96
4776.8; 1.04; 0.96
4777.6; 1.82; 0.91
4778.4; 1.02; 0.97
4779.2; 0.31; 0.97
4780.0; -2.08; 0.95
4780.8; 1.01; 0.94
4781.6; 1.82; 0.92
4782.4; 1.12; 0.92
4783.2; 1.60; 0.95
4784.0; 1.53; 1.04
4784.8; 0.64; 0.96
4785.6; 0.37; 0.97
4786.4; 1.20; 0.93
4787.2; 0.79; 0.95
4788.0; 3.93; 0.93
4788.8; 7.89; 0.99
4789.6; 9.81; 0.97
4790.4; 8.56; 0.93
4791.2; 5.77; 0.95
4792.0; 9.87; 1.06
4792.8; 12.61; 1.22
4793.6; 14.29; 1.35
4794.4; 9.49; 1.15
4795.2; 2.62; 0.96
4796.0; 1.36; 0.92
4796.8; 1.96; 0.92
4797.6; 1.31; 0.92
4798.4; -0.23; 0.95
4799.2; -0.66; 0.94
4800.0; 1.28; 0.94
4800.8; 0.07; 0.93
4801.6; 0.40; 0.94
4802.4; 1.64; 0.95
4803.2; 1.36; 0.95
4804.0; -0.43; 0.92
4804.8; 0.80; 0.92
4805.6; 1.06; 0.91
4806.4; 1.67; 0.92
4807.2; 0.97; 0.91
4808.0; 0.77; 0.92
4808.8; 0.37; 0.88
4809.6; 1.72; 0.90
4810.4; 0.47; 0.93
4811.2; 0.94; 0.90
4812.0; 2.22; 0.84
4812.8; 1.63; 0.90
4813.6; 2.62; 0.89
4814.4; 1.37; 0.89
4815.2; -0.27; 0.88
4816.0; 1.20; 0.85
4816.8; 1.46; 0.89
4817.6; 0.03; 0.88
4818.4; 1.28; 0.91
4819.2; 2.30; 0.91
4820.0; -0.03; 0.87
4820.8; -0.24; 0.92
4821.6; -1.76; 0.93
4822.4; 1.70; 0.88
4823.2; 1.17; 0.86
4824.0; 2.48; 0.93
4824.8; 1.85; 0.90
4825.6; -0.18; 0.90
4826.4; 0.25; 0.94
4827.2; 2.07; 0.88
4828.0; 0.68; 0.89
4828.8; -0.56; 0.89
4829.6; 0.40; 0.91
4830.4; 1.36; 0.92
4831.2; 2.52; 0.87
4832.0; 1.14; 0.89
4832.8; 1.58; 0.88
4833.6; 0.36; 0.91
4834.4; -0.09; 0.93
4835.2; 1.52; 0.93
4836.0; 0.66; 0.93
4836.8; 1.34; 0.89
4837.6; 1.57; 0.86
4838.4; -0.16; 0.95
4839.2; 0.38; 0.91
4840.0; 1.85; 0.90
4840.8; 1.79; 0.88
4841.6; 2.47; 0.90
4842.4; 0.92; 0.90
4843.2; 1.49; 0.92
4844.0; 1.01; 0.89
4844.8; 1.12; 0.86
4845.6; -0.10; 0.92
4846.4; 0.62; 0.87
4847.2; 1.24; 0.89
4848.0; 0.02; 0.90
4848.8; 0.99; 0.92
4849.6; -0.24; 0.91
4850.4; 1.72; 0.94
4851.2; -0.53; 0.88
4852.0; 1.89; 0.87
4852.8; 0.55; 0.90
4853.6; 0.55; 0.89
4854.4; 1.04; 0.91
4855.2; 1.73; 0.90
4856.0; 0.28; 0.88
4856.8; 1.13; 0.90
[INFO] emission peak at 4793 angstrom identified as [O II] 3727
